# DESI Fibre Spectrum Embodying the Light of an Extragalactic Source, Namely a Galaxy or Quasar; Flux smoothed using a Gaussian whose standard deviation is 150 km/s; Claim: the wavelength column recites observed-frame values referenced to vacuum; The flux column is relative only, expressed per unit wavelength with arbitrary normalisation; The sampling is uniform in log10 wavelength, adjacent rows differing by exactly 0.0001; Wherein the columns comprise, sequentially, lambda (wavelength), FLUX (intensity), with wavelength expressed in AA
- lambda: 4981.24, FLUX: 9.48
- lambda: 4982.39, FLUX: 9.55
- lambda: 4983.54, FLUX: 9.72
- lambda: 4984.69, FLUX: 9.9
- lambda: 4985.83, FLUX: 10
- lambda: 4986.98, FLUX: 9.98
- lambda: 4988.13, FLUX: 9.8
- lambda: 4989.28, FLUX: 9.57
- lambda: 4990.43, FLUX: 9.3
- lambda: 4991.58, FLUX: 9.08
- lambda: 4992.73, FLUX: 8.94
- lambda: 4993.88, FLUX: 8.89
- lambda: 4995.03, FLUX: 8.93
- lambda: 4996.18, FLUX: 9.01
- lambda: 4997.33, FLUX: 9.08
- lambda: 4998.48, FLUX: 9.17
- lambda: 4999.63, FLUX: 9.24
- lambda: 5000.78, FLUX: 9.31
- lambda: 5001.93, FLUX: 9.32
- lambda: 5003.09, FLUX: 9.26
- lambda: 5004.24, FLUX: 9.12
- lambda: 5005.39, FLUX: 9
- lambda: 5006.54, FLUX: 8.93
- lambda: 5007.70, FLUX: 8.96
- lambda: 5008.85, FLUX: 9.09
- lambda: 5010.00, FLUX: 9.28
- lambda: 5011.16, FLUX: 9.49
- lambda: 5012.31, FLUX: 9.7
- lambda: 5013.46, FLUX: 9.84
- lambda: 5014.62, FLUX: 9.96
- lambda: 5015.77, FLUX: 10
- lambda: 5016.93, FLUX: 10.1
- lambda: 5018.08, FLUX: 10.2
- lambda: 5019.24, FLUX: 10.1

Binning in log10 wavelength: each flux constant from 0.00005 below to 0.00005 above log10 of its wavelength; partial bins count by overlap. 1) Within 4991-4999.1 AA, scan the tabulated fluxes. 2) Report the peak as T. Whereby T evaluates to 9.17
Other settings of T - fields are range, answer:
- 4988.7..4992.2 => 9.57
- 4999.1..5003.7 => 9.32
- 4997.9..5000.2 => 9.24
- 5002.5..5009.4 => 9.26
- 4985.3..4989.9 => 10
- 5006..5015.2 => 9.96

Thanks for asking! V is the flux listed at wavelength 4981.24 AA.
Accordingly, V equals 9.48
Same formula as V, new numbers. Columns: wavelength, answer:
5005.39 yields 9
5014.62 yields 9.96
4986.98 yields 9.98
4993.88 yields 8.89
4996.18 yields 9.01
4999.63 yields 9.24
